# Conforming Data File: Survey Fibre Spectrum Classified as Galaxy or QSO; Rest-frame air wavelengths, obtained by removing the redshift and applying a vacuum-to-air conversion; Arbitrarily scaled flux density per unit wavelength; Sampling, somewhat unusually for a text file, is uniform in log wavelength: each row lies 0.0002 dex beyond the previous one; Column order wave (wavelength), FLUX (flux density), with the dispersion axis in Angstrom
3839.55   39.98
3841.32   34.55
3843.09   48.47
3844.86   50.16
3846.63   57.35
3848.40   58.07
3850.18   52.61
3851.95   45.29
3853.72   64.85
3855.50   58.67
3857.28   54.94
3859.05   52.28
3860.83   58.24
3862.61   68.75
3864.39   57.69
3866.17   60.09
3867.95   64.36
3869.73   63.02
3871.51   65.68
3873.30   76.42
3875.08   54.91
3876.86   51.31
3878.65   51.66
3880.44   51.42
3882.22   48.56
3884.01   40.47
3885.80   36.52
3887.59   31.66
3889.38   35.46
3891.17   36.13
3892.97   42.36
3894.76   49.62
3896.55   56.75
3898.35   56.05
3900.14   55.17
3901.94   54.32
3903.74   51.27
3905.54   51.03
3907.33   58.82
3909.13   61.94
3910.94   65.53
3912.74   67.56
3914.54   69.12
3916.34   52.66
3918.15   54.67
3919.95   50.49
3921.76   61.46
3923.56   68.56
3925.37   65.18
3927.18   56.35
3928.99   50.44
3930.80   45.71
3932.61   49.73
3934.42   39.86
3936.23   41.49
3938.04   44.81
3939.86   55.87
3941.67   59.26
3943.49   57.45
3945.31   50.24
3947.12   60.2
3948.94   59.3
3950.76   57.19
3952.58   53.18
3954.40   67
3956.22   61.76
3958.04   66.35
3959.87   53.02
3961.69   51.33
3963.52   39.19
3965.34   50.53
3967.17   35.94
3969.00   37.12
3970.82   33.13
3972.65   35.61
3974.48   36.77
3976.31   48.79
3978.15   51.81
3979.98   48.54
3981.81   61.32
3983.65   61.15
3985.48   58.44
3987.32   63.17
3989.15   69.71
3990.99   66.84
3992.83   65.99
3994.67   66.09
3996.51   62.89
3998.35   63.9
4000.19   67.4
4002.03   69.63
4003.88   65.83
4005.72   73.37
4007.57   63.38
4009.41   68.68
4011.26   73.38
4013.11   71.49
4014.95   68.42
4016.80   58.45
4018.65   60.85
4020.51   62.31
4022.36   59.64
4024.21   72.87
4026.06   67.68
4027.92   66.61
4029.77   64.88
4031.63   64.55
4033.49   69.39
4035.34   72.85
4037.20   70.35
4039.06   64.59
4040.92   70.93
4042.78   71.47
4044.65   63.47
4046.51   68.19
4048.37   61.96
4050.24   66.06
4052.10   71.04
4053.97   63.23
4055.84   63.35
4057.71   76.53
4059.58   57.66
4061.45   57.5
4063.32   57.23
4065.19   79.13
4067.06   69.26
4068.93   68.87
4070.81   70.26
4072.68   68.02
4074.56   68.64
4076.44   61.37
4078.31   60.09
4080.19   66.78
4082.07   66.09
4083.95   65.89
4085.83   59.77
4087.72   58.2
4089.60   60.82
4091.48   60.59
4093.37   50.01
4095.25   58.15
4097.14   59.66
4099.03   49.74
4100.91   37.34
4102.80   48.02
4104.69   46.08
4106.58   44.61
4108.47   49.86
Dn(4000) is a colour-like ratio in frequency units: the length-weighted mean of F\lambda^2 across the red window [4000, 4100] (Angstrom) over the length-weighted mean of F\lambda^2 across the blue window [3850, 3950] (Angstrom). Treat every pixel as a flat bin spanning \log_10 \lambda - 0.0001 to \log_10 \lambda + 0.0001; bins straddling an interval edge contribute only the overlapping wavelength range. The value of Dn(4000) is 1.29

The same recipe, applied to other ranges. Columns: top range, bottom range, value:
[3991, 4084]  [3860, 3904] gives 1.37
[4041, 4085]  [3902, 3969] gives 1.29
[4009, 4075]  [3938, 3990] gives 1.32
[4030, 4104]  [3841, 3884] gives 1.25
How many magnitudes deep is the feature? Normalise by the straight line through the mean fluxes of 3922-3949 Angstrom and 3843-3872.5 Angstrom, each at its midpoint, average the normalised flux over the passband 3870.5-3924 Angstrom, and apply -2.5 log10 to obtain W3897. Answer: 0.04 mag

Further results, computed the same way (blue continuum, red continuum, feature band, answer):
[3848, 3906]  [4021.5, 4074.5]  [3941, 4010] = 0.08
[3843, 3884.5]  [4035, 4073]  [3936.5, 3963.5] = 0.10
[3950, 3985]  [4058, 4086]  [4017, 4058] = -0.11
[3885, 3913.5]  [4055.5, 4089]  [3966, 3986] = 0.24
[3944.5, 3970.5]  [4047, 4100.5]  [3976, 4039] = -0.14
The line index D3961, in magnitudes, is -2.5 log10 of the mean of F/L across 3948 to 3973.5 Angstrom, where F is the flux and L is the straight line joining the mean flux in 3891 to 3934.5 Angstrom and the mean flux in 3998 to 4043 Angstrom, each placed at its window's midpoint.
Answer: 0.21 mag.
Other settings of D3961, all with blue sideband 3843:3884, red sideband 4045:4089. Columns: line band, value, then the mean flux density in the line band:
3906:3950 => 0.07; 56.1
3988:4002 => -0.07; 66.3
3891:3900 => 0.17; 49.7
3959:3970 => 0.35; 44.4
